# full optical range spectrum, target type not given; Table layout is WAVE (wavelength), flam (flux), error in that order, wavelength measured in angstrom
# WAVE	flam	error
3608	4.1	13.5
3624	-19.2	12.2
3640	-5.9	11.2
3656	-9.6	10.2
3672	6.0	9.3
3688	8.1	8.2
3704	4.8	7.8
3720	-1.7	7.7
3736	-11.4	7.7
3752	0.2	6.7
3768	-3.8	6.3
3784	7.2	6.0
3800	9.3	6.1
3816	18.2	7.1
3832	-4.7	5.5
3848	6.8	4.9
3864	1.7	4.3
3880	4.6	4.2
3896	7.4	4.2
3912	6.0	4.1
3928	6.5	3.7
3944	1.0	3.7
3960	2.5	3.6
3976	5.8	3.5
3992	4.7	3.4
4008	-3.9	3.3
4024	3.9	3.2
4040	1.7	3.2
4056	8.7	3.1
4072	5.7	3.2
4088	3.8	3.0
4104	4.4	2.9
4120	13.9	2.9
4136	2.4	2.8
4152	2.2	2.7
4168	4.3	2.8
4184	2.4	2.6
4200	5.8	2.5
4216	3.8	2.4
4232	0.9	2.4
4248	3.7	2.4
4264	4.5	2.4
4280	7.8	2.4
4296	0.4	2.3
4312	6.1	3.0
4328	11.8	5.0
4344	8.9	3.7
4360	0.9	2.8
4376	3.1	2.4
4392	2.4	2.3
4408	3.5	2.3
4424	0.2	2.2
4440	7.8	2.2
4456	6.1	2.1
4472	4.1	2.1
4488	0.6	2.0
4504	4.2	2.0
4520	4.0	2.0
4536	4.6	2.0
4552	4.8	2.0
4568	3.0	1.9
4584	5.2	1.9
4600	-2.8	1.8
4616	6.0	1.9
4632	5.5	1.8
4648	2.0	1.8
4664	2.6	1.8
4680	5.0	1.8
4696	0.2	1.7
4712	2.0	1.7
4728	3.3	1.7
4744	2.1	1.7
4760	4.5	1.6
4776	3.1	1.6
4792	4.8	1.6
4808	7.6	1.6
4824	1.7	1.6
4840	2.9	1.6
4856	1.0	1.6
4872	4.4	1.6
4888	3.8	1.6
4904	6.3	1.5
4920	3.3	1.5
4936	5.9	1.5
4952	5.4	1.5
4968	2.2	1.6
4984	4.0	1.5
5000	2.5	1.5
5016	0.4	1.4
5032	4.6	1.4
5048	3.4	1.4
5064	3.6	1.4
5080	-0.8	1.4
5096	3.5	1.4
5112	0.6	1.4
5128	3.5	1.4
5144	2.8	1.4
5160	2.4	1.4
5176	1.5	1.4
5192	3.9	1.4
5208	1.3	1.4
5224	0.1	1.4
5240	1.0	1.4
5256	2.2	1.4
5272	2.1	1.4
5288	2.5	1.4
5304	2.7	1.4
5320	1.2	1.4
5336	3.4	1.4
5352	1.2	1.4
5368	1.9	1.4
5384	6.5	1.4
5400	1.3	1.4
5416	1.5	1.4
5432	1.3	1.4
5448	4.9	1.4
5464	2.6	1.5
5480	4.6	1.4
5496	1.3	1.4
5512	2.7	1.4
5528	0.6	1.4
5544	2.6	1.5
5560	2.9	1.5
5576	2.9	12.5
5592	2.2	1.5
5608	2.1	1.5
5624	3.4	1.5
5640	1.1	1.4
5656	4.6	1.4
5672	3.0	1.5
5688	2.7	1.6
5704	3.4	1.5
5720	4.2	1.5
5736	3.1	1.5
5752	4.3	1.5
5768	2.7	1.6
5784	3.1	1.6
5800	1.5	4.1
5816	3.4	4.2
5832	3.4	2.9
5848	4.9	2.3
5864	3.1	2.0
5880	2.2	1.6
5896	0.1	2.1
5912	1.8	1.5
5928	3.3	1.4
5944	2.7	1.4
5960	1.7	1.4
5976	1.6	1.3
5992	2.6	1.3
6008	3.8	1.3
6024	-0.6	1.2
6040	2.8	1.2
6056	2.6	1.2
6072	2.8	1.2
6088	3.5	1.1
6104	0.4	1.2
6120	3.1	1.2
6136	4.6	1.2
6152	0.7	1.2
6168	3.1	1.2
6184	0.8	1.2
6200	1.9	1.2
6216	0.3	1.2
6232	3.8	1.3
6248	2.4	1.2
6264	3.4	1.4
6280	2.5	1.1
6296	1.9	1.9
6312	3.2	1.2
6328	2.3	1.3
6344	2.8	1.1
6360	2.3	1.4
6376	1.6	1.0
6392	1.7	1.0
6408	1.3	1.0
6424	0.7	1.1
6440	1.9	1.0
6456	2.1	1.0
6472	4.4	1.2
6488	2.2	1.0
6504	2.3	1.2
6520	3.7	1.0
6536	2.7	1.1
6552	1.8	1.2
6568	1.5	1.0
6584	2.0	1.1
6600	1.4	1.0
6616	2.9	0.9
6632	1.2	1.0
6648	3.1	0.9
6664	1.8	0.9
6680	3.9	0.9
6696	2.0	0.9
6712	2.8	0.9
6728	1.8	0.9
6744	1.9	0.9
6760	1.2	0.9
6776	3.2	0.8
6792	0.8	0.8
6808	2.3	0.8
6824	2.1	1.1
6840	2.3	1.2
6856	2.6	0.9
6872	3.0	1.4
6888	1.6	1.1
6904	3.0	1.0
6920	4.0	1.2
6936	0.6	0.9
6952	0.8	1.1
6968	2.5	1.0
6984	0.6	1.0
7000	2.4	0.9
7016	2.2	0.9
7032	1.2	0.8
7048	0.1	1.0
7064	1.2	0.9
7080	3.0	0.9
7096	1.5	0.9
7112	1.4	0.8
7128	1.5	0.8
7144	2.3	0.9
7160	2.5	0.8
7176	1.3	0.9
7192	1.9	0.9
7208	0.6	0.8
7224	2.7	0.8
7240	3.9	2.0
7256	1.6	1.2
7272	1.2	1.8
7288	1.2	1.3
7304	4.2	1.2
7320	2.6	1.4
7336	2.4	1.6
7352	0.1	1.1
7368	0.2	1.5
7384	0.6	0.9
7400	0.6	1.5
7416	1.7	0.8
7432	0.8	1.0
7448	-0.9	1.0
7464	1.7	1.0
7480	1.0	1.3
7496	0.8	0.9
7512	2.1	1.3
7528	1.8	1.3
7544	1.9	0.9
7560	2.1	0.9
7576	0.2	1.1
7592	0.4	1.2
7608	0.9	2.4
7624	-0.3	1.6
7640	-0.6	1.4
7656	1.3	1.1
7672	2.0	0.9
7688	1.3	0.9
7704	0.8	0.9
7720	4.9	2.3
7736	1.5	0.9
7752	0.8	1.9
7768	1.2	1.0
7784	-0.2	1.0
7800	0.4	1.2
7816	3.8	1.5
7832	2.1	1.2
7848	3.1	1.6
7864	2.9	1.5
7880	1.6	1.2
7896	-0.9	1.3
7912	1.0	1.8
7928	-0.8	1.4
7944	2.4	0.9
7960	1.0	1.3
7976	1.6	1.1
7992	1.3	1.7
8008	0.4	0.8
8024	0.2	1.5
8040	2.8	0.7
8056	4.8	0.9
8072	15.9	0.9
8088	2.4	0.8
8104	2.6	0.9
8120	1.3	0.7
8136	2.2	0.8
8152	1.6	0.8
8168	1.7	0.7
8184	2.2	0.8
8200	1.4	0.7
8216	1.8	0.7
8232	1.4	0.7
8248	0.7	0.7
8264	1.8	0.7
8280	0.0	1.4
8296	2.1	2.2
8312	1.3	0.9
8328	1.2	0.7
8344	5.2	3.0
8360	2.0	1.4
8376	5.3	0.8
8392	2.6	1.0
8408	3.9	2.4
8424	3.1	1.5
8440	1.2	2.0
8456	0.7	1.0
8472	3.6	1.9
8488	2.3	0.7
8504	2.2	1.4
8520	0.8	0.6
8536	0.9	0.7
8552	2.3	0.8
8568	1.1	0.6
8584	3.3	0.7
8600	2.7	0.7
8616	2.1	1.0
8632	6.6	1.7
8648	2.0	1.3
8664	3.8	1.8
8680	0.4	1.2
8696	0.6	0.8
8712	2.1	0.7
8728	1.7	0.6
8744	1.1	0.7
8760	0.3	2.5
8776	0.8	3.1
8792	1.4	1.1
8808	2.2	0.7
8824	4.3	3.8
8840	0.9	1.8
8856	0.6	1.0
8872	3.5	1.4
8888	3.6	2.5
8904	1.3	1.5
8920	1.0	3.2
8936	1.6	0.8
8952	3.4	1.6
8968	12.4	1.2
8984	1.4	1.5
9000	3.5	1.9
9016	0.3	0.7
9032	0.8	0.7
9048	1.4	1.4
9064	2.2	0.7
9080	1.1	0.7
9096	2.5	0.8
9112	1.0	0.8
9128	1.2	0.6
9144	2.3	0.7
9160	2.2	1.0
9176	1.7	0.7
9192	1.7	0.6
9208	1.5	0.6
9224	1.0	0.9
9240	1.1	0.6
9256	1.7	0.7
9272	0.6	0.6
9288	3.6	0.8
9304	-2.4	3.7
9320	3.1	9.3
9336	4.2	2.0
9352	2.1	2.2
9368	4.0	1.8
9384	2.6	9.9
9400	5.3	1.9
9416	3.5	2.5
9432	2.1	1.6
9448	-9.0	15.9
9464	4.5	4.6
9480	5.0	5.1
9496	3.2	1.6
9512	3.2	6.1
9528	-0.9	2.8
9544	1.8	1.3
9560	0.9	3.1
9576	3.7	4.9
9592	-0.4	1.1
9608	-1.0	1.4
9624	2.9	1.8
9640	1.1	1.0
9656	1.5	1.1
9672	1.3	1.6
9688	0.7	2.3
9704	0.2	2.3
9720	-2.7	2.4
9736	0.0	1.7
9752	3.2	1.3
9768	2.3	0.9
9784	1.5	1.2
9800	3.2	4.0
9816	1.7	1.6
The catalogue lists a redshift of 1.16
